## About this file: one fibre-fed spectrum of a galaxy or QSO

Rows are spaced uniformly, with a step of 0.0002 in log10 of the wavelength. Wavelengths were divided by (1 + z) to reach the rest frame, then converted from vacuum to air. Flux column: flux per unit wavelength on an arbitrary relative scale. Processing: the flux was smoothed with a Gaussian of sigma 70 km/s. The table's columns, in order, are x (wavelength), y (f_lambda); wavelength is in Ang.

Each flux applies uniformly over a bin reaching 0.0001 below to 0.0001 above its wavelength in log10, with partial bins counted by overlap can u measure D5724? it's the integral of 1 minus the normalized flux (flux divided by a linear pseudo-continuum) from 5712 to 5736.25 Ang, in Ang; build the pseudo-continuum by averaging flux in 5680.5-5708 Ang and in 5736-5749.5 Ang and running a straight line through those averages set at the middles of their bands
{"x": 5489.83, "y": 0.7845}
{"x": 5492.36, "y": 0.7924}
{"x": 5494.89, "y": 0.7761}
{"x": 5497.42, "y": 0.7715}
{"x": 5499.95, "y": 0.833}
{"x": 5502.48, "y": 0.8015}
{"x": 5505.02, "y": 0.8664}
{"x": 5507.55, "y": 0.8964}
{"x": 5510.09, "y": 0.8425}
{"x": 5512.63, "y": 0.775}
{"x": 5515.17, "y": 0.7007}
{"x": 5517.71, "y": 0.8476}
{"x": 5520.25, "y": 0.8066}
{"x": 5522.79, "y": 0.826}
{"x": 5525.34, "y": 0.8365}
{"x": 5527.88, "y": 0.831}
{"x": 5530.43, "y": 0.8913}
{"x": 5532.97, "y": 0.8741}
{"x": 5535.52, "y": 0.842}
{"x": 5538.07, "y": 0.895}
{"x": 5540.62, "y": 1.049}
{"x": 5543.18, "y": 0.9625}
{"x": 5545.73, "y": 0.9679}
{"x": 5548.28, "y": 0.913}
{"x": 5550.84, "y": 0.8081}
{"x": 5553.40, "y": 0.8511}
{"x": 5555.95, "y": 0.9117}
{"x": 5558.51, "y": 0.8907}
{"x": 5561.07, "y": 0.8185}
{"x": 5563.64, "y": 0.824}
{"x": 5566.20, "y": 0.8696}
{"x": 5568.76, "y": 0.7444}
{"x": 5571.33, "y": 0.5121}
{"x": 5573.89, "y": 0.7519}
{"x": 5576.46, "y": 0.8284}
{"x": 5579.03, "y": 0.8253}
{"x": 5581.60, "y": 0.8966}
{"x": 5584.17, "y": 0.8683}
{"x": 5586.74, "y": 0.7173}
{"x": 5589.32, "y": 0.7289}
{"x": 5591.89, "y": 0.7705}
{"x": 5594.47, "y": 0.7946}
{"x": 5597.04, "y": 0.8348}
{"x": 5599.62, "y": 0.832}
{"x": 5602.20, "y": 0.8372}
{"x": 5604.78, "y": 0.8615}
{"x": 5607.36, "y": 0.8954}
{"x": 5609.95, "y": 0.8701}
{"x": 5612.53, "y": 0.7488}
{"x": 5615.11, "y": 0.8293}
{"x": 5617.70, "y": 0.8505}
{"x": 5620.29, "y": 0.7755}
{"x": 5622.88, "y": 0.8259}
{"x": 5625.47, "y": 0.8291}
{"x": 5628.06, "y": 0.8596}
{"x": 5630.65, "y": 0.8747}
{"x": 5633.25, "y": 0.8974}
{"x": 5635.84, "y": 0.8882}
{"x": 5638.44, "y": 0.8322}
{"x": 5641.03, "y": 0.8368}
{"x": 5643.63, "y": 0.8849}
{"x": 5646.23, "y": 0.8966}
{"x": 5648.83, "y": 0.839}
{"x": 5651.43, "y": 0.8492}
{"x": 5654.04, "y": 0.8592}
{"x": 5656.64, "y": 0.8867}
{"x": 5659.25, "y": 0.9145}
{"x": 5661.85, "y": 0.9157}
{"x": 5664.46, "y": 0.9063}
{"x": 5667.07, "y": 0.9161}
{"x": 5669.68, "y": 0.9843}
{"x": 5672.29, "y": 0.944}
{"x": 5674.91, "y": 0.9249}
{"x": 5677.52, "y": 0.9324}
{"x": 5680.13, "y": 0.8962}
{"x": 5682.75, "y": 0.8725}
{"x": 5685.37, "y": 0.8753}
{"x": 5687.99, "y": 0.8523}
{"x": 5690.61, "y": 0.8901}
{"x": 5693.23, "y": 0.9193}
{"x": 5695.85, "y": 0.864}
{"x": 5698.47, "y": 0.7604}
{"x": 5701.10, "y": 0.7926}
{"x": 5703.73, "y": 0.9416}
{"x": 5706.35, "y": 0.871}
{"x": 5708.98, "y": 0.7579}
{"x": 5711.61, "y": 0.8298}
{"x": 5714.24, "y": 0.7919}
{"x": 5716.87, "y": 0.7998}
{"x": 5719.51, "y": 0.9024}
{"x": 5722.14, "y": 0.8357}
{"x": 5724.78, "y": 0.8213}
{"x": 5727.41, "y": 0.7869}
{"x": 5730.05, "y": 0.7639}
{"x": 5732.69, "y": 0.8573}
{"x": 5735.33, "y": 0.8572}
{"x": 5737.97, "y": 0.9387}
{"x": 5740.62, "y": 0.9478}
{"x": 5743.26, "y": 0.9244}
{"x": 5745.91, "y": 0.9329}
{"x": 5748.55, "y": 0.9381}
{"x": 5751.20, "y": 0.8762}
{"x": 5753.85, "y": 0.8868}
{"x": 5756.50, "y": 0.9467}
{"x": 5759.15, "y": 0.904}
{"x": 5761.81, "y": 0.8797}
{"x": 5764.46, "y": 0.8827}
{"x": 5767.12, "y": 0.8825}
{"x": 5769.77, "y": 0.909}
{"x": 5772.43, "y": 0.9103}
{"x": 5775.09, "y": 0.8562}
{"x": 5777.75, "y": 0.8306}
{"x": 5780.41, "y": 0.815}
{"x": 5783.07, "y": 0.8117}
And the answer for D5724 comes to 2.20 Ang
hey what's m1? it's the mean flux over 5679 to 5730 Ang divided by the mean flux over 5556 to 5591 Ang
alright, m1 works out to 1.06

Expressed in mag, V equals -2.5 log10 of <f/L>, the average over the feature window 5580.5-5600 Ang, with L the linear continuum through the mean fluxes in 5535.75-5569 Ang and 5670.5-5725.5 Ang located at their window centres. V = 0.10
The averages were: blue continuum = 0.888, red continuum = 0.862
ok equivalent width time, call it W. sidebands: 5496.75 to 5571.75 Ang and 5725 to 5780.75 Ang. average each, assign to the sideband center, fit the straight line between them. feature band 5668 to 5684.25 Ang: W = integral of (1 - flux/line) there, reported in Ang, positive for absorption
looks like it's -1.0 Ang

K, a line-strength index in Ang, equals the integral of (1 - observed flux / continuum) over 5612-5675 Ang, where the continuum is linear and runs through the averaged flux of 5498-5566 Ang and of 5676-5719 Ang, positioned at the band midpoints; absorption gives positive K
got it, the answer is -1.1 Ang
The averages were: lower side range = 0.859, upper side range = 0.854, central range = 0.871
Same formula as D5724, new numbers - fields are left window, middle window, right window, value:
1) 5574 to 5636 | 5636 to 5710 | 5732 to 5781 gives -1.87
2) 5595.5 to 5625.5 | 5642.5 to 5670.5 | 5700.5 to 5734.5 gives -2.15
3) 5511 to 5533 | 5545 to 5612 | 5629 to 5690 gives 2.04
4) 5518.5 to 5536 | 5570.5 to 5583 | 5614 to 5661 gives 1.14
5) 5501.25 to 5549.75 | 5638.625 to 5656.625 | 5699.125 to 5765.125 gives 0.08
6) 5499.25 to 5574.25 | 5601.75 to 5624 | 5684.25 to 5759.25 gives 0.49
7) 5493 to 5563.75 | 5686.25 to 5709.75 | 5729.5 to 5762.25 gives 0.98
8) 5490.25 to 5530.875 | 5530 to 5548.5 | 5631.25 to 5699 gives -2.16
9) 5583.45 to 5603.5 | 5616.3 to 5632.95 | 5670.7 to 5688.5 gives -0.09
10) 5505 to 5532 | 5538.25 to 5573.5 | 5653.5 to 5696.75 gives -0.35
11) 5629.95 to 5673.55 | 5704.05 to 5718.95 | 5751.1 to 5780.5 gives 1.07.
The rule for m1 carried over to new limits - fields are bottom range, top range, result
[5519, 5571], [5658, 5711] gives 1.03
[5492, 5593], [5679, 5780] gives 1.04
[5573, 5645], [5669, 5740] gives 1.04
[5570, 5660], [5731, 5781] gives 1.08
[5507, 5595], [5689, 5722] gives 1.01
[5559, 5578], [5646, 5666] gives 1.15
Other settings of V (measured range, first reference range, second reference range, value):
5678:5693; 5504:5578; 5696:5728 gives -0.07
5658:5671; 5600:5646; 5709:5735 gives -0.11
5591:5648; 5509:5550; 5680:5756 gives 0.03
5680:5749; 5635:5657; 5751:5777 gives 0.03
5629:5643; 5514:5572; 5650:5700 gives 0.02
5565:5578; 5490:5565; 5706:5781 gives 0.15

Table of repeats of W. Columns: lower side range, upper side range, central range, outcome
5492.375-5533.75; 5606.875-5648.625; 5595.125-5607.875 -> -0.1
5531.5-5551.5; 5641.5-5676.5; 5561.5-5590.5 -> 4.2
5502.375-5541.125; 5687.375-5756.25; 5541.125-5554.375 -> -1.0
